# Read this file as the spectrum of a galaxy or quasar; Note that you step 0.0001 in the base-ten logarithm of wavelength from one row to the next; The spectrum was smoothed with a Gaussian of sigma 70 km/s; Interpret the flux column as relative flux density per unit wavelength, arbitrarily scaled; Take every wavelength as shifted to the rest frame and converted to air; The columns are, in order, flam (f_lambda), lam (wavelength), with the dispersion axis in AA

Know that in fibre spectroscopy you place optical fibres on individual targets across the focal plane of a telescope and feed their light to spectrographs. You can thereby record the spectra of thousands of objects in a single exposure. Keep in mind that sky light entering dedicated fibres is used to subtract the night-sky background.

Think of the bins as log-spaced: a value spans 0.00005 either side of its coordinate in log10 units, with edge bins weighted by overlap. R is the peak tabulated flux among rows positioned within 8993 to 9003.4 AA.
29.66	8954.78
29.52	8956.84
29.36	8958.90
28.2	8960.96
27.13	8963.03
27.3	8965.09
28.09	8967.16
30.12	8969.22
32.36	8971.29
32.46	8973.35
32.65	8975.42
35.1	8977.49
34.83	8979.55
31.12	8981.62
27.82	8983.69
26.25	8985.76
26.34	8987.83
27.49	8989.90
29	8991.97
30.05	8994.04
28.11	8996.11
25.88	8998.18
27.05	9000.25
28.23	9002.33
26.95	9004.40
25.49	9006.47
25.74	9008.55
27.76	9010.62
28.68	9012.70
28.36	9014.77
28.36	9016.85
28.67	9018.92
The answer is 30.05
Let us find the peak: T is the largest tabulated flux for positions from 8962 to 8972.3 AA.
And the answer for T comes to 32.36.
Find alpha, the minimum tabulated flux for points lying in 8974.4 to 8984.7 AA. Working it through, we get 27.82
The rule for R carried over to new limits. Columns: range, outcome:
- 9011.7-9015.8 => 28.68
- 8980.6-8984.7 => 31.12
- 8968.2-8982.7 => 35.1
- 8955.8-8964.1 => 29.52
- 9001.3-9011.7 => 28.23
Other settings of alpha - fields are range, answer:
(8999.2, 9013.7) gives 25.49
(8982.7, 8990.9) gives 26.25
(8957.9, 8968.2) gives 27.13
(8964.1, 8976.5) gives 27.3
